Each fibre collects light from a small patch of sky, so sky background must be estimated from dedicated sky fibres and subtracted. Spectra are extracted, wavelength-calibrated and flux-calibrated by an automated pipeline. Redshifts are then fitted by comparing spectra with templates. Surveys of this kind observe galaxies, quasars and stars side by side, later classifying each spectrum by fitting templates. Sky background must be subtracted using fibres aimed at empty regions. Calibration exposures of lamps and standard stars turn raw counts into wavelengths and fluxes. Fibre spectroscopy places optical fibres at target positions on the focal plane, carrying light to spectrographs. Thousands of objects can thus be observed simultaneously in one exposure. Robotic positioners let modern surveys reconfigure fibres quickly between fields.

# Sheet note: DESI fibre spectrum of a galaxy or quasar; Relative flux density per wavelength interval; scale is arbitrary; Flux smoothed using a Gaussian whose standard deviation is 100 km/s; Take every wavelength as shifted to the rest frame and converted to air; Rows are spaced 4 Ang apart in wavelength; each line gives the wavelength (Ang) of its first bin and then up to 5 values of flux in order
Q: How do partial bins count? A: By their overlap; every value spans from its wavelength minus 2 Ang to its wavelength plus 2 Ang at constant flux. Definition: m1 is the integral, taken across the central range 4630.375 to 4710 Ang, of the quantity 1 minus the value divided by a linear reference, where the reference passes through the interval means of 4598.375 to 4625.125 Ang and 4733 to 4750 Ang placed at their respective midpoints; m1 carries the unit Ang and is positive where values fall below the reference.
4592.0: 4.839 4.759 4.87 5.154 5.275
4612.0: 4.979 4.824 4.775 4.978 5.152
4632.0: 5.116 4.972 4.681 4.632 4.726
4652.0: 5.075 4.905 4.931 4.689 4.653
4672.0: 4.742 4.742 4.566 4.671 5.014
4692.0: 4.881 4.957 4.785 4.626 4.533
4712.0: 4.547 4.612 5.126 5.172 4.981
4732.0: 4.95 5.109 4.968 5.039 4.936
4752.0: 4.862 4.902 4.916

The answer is 3.2 Ang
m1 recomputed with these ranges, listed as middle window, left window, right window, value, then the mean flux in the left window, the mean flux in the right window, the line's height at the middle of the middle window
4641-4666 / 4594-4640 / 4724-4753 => 0.8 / 4.97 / 5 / 4.98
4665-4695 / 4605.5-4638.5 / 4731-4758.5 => 1.4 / 5.01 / 4.97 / 4.99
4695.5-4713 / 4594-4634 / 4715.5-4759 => 1.1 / 4.99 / 4.98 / 4.98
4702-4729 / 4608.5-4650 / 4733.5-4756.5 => 0.9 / 4.9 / 4.97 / 4.95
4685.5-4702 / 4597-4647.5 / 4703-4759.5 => 0.0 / 4.94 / 4.89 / 4.91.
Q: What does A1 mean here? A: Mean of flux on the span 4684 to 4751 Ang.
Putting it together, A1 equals 4.88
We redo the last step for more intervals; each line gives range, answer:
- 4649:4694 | 4.8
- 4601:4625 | 4.99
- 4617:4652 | 4.89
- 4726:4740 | 5.01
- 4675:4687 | 4.68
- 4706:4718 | 4.56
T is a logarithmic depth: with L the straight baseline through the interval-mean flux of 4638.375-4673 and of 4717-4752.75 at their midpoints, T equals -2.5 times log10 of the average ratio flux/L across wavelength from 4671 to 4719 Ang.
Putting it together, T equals 0.04 mag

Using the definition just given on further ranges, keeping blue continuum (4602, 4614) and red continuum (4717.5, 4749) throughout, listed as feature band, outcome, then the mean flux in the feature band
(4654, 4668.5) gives 0.06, 4.81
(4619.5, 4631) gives 0.02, 5.01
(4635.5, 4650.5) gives 0.08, 4.74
